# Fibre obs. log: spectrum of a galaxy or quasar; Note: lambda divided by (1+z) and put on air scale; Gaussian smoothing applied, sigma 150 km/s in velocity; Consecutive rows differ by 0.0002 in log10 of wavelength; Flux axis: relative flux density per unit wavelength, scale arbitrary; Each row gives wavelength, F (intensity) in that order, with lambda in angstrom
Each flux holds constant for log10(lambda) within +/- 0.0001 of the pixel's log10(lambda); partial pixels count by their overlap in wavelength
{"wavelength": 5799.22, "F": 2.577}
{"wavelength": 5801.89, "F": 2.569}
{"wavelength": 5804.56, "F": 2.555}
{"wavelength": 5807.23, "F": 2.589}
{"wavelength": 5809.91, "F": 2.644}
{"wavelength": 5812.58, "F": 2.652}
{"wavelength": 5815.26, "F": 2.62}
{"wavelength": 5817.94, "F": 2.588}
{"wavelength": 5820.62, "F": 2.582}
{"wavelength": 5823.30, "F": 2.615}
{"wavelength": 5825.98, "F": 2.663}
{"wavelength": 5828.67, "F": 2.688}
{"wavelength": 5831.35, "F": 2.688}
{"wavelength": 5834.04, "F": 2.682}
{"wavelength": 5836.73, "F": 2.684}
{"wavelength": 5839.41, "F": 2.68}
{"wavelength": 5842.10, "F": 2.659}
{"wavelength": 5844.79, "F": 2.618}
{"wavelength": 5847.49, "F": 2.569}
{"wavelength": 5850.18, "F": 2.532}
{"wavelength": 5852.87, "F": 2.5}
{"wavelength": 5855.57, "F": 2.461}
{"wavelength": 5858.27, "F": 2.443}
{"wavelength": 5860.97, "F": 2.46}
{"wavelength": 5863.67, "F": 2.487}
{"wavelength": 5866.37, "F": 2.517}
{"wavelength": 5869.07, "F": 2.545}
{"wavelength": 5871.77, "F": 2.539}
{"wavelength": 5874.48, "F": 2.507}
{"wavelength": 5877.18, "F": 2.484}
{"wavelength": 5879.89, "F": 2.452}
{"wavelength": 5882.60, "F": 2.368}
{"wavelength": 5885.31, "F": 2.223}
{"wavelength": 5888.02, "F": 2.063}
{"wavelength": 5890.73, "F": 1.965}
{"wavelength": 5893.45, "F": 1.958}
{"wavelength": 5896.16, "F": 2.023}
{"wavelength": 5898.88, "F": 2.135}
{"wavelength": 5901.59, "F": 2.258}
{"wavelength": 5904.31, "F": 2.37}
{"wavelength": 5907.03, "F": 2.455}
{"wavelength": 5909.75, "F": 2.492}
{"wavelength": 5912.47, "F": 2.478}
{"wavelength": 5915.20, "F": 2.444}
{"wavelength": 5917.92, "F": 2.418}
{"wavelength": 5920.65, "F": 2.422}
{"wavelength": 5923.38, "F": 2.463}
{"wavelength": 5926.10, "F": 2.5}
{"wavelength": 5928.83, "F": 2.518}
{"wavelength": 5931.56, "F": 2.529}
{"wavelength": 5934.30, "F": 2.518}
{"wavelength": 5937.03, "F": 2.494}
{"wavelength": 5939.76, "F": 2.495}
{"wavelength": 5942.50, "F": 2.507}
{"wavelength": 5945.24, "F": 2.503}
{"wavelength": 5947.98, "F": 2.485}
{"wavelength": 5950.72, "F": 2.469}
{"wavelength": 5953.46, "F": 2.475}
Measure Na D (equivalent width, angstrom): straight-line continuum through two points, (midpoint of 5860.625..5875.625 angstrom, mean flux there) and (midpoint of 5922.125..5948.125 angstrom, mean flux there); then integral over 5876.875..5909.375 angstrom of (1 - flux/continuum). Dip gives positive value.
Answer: 3.6 angstrom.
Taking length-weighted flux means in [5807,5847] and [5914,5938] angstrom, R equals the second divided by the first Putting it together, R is 0.94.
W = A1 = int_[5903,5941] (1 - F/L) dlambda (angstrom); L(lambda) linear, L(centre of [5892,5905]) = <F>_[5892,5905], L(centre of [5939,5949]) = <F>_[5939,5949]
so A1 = -2.48 angstrom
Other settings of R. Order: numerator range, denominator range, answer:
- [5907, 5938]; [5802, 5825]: 0.95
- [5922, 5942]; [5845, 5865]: 1.00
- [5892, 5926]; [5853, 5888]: 0.95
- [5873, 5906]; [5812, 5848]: 0.85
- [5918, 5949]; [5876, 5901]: 1.14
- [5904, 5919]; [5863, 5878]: 0.97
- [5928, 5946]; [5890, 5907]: 1.17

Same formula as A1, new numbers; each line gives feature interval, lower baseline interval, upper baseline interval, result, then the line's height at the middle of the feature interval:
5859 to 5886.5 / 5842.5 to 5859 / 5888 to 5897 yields -2.6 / 2.25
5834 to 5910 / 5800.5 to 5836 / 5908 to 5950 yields 4.4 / 2.56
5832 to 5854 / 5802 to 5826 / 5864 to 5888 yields -0.8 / 2.53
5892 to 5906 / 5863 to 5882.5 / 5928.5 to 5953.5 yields 1.9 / 2.5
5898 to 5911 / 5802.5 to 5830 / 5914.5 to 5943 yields 0.8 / 2.51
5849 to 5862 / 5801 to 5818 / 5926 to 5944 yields 0.5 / 2.57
